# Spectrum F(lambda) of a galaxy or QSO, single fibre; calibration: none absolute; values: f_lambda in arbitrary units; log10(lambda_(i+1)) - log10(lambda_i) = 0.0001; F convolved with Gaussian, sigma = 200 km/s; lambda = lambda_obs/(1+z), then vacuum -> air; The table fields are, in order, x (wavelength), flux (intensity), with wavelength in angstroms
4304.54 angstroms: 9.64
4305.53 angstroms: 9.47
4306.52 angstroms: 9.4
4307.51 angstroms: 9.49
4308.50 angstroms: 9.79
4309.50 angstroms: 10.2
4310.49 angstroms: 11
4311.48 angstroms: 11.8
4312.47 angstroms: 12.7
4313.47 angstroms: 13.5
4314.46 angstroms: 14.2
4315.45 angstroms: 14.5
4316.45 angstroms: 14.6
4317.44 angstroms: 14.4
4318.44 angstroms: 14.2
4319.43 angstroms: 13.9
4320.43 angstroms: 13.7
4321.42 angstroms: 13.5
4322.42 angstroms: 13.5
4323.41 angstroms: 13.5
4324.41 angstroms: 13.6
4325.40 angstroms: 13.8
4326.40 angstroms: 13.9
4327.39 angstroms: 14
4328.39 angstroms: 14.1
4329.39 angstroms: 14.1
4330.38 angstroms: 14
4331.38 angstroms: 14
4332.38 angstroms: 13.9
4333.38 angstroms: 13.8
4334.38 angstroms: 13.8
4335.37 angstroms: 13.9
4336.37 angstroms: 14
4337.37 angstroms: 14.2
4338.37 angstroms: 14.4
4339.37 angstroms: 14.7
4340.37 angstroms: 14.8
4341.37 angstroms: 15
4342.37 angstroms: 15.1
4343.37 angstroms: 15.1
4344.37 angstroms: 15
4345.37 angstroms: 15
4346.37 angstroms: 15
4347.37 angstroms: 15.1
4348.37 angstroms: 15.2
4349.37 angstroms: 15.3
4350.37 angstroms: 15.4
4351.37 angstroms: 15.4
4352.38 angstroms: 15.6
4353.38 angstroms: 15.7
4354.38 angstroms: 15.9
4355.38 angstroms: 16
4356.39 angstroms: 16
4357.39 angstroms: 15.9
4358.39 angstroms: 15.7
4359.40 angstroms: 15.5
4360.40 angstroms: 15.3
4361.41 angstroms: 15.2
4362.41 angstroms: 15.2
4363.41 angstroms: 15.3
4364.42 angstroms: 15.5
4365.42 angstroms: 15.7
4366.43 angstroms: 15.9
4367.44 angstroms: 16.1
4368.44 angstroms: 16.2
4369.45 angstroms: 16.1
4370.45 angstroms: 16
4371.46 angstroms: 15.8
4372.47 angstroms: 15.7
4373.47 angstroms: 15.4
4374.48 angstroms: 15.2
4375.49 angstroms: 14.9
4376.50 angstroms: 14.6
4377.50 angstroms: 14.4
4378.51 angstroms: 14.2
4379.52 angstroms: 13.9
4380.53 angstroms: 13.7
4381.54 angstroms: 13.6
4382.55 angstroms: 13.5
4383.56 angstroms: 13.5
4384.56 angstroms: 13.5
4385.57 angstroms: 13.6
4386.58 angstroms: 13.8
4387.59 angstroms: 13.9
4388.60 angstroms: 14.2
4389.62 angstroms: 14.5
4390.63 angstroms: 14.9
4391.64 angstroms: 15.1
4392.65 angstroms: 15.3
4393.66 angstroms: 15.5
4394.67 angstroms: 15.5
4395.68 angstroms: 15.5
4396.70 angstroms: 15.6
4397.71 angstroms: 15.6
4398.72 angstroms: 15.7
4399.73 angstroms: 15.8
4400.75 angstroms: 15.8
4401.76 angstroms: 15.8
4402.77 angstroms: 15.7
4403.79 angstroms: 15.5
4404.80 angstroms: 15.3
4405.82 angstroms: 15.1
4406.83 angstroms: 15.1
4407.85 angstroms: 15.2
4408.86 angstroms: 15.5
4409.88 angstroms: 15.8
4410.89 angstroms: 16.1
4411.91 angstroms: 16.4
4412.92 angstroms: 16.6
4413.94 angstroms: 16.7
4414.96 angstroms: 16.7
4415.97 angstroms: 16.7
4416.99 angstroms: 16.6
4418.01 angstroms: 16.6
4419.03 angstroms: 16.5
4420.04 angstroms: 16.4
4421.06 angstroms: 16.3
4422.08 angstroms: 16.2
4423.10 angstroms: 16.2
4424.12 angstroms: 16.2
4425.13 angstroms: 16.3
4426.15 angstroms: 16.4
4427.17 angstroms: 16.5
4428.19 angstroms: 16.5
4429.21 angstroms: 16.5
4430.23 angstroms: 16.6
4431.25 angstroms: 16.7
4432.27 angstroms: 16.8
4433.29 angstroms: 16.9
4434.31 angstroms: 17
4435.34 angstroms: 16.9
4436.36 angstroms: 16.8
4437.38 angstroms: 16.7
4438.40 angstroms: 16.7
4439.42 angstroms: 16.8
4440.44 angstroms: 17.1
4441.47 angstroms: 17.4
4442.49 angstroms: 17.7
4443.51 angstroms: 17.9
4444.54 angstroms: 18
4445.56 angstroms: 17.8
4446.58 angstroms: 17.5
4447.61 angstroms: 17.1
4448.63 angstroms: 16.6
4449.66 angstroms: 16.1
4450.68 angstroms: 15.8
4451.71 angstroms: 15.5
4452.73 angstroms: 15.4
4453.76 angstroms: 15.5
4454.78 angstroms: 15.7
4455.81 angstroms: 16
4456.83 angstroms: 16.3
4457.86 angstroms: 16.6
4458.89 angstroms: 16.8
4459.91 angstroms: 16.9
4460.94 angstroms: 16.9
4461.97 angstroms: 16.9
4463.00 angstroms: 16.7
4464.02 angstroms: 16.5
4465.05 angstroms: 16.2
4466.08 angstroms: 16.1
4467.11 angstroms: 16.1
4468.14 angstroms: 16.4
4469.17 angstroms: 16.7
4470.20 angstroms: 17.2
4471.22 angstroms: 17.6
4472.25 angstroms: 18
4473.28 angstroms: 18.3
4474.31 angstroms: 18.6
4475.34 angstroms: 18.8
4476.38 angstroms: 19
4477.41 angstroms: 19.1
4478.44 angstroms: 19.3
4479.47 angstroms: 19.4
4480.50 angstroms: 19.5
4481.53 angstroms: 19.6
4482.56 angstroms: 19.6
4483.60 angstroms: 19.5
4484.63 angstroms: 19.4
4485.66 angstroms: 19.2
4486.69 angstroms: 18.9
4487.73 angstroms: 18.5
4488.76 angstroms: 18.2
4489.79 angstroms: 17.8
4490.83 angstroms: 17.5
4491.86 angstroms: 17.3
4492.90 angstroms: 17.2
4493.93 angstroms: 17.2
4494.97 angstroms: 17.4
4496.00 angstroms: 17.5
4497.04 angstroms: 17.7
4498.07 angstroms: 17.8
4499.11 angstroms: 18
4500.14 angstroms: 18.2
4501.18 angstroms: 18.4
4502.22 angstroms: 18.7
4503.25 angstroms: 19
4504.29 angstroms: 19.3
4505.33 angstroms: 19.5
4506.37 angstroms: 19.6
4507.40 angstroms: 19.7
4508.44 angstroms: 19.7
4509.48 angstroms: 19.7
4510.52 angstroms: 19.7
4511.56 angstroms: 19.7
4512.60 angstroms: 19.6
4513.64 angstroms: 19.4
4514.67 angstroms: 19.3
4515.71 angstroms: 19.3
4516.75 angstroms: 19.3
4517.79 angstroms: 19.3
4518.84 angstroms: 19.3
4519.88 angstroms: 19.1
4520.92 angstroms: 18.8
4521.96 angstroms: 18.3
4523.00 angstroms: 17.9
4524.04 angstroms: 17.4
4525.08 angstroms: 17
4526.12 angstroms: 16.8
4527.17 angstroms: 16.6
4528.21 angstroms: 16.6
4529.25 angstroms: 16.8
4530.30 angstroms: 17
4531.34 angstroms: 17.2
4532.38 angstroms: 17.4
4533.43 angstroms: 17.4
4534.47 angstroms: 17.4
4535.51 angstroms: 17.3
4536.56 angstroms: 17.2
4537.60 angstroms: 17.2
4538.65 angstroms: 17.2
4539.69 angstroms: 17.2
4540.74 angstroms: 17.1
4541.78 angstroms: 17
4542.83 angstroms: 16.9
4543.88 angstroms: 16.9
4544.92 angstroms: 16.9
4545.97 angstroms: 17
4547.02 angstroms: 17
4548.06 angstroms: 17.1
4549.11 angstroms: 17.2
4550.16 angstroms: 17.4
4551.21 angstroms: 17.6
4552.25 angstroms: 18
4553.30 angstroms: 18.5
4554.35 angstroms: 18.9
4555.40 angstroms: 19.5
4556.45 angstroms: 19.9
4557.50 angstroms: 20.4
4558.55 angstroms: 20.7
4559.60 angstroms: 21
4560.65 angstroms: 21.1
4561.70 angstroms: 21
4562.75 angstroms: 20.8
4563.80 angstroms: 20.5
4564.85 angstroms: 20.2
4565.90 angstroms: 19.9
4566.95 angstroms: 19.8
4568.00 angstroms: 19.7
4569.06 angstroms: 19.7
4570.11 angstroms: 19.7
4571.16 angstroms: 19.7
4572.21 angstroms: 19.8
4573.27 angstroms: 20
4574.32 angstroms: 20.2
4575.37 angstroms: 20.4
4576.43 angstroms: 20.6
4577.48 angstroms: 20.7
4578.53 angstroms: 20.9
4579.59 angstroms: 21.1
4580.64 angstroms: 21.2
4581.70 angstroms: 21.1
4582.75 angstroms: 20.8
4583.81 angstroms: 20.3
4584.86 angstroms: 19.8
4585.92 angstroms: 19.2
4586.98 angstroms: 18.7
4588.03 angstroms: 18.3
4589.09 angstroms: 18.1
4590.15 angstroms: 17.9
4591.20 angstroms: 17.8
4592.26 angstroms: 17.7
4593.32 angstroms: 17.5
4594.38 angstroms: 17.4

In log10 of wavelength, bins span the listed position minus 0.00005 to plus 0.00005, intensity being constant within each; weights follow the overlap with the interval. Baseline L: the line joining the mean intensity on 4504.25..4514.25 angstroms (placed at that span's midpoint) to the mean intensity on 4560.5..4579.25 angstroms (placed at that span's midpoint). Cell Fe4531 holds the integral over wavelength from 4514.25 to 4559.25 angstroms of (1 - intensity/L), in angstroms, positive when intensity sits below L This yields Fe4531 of 4.6 angstroms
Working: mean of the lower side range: 19.6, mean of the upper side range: 20.3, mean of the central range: 17.9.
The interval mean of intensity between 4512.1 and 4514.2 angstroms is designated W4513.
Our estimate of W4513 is 19.6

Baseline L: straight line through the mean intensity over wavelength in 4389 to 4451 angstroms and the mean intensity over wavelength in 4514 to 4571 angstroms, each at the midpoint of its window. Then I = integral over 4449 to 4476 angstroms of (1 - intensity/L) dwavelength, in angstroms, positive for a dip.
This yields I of 0.51 angstroms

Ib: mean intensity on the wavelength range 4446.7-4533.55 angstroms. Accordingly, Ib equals 17.9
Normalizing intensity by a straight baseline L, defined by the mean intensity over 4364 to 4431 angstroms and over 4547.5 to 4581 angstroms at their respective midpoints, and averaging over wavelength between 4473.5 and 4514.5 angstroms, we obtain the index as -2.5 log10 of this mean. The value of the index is -0.05 mag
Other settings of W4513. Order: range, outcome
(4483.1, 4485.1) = 19.5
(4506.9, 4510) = 19.7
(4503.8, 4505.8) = 19.4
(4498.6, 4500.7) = 18.1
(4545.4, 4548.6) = 17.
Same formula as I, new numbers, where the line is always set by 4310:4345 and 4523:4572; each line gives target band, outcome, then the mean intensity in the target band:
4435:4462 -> -0.63 angstroms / 16.7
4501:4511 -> -1.08 angstroms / 19.4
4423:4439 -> -0.62 angstroms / 16.6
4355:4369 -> -1.00 angstroms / 15.7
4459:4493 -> -2.17 angstroms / 18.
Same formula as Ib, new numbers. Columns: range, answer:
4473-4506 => 18.5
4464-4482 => 17.9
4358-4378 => 15.5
